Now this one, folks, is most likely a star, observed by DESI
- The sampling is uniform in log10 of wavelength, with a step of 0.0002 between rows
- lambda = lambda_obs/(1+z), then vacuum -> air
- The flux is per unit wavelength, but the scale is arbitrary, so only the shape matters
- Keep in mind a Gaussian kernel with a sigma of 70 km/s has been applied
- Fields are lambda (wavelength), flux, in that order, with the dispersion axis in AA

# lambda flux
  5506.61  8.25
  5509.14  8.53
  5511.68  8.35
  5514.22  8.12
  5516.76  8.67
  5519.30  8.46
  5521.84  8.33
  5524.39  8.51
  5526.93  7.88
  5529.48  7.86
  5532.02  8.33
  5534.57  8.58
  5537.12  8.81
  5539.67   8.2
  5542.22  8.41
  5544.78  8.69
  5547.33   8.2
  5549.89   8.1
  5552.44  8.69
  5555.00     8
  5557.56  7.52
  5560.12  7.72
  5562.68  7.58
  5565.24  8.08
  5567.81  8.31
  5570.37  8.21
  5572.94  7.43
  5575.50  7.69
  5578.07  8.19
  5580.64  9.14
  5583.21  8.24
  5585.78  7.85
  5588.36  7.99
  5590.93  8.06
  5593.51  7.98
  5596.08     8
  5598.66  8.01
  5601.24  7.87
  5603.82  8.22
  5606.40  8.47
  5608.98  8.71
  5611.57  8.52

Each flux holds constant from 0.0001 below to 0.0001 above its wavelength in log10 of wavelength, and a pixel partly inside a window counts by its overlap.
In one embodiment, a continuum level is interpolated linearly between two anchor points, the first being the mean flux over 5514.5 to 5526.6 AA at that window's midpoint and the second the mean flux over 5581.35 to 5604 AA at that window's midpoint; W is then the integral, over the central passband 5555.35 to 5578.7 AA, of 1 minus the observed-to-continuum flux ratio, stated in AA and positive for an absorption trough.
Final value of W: 0.9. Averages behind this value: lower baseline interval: 8.42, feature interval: 7.86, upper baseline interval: 8.04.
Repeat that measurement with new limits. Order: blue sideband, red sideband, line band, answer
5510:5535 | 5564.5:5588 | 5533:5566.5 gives 0.1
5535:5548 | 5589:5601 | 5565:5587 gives 0.1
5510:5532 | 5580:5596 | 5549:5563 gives 0.4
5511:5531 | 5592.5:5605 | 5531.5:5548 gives -0.5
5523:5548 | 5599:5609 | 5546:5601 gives 1.6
